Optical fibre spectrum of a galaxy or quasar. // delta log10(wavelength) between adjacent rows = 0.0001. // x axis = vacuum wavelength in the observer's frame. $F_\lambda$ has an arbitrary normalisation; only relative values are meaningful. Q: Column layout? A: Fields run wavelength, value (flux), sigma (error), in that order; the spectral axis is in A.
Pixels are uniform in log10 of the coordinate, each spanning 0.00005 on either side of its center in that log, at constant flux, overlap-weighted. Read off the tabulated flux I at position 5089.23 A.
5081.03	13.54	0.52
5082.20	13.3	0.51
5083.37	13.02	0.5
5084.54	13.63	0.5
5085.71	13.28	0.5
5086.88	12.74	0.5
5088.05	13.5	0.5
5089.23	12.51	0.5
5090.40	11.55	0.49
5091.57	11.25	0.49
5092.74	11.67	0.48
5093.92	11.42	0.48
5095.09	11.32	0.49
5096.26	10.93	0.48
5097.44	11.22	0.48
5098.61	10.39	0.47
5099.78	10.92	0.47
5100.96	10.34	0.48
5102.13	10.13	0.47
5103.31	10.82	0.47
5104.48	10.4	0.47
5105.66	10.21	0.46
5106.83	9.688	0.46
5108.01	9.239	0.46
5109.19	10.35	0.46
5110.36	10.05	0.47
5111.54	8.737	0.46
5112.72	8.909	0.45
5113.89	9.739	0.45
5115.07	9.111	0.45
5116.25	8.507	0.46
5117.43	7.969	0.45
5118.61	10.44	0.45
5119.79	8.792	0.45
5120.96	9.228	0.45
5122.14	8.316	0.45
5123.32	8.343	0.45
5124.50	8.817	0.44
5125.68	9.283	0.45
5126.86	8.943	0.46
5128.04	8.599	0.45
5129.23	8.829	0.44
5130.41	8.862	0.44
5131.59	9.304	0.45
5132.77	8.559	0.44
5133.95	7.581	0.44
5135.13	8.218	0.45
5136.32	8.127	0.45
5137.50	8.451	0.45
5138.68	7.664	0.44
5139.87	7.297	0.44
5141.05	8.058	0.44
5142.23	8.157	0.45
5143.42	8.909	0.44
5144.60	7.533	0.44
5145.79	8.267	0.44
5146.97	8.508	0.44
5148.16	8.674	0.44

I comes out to 12.51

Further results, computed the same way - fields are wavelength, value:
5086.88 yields 12.74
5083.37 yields 13.02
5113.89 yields 9.739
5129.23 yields 8.829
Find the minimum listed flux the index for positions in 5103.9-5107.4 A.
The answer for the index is 9.688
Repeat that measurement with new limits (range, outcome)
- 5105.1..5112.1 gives 8.737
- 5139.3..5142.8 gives 7.297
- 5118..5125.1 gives 8.316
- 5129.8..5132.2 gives 8.862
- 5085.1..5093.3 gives 11.25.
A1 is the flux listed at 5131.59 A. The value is 9.304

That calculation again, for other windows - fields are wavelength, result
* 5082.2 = 13.3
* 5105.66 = 10.21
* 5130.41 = 8.862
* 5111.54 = 8.737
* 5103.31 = 10.82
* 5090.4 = 11.55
